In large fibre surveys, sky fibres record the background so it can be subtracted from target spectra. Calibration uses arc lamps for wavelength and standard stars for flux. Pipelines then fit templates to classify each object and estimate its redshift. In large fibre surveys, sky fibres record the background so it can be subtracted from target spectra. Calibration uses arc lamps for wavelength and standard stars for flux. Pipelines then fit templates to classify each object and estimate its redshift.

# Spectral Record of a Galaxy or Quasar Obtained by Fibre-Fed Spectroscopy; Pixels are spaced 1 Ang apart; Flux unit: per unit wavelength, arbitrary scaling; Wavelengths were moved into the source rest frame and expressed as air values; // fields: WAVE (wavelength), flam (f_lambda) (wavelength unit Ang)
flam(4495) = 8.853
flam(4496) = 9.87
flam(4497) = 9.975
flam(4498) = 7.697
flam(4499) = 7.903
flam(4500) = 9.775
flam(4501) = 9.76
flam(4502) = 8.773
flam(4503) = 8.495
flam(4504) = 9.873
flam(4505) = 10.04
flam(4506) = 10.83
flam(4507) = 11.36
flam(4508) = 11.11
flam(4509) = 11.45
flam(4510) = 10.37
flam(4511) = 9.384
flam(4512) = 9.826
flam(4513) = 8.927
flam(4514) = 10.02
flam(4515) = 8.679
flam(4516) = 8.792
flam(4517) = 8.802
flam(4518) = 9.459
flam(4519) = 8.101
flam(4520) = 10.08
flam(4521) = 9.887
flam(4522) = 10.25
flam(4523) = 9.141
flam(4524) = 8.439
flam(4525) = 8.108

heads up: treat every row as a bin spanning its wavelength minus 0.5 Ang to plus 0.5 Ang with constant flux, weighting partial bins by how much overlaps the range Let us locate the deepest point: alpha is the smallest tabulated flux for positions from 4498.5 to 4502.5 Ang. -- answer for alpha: 7.903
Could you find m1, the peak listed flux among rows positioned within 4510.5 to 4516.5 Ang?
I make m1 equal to 10.02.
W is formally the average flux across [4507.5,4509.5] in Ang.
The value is 11.3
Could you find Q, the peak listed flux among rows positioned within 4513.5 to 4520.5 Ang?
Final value 10.08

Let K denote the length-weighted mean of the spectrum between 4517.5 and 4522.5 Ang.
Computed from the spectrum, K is 9.56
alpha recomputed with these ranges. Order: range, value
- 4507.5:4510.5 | 10.37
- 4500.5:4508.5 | 8.495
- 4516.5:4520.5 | 8.101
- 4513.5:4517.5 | 8.679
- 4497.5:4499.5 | 7.697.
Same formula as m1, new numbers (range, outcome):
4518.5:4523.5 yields 10.25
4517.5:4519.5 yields 9.459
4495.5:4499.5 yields 9.975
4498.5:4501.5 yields 9.775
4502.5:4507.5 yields 11.36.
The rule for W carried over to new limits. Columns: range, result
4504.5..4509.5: 11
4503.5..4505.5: 9.96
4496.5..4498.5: 8.84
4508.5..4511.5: 10.4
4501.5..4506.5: 9.6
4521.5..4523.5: 9.7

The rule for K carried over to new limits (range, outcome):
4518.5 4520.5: 9.09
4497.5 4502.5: 8.78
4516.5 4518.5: 9.13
